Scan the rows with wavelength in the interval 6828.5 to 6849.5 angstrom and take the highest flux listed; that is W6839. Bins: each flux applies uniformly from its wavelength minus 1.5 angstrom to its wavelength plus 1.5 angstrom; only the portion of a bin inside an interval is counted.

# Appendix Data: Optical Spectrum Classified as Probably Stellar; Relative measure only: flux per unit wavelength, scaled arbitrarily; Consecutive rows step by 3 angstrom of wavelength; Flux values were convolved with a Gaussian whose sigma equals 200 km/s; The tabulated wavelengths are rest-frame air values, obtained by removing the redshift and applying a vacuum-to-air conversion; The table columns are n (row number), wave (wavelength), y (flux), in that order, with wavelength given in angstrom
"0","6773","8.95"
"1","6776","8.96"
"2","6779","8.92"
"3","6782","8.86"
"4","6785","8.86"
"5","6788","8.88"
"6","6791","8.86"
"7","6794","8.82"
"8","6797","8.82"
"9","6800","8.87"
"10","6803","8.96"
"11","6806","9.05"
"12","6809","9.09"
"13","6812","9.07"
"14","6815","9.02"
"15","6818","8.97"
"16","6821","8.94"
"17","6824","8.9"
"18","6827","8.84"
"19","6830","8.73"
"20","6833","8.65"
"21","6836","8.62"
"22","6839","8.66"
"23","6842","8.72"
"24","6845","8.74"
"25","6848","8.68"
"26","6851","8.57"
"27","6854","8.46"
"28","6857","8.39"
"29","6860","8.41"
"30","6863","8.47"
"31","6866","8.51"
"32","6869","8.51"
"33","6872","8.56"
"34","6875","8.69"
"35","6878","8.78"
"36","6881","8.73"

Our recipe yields 8.74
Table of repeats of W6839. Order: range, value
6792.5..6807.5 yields 9.05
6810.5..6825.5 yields 9.07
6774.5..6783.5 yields 8.96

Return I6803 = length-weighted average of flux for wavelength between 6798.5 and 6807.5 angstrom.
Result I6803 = 8.96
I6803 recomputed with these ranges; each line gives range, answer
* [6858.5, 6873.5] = 8.49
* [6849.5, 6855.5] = 8.52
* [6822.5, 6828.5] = 8.87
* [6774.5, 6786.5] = 8.9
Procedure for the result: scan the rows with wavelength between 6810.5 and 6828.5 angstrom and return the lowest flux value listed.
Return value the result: 8.84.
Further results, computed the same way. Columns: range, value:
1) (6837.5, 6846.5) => 8.66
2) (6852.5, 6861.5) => 8.39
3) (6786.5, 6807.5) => 8.82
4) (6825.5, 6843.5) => 8.62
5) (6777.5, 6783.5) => 8.86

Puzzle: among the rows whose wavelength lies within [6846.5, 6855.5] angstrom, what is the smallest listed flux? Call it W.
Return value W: 8.46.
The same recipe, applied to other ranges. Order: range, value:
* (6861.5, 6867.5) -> 8.47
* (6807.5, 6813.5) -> 9.07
